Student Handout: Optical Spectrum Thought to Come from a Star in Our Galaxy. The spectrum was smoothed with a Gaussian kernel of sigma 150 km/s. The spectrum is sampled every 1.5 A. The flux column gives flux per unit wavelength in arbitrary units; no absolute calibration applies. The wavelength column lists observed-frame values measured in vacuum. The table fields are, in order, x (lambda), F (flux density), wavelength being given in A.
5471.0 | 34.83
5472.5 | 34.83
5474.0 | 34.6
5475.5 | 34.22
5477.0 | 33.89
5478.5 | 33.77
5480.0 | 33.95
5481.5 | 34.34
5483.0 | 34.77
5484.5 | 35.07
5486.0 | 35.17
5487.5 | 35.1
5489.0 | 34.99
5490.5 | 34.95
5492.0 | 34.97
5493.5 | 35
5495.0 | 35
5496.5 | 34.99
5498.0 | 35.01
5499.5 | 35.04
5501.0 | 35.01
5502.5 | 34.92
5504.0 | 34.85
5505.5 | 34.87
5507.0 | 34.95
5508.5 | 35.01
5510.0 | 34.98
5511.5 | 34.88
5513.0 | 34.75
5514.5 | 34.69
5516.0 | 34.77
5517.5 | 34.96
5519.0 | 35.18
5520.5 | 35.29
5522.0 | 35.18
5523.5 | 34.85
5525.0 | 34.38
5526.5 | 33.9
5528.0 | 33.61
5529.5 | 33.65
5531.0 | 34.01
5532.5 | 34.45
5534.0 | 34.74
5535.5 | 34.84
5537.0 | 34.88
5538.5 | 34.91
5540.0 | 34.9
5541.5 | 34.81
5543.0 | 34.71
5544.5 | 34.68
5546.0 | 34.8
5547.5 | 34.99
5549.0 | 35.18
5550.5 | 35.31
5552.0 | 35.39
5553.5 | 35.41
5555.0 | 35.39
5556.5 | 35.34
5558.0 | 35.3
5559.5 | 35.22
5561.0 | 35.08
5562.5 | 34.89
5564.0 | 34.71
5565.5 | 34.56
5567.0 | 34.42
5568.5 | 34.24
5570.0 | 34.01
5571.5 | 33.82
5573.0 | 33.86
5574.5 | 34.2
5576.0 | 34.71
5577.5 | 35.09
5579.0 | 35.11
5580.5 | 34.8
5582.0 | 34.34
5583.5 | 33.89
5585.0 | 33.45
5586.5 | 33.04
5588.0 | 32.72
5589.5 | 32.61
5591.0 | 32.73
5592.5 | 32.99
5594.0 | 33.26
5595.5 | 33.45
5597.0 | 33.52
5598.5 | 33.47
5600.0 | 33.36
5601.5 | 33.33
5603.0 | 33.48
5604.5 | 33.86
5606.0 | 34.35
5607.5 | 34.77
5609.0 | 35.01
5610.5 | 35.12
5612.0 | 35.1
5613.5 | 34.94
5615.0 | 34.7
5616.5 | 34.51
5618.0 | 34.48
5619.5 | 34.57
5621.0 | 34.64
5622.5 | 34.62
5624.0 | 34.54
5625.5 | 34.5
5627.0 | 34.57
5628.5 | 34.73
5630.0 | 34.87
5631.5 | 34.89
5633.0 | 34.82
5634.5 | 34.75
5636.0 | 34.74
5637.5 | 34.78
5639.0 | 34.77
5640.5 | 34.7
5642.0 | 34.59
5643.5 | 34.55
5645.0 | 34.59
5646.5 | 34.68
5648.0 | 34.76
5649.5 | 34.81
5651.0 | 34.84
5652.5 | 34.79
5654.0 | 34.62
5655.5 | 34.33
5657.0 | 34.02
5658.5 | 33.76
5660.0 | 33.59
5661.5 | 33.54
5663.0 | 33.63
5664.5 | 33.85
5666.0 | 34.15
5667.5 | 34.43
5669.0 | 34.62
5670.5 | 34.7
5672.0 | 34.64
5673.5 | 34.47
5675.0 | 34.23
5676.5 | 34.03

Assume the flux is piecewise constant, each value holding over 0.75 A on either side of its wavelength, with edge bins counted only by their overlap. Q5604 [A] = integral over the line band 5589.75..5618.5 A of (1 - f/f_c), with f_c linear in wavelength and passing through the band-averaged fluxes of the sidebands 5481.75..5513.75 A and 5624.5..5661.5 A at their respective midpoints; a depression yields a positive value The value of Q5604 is 0.6 A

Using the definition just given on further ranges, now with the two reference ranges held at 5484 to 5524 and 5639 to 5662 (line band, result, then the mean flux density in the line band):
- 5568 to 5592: 0.6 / 33.9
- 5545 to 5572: -0.1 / 34.9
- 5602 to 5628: 0.0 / 34.6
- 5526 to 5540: 0.2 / 34.4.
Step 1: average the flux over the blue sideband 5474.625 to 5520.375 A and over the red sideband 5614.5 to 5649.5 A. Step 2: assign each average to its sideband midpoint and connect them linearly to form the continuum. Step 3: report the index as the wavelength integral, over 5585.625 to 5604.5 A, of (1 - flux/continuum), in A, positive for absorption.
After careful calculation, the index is 0.8 A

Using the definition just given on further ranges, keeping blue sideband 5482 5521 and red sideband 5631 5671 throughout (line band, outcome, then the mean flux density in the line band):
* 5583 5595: 0.5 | 33.1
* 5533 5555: -0.1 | 35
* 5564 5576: 0.2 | 34.2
